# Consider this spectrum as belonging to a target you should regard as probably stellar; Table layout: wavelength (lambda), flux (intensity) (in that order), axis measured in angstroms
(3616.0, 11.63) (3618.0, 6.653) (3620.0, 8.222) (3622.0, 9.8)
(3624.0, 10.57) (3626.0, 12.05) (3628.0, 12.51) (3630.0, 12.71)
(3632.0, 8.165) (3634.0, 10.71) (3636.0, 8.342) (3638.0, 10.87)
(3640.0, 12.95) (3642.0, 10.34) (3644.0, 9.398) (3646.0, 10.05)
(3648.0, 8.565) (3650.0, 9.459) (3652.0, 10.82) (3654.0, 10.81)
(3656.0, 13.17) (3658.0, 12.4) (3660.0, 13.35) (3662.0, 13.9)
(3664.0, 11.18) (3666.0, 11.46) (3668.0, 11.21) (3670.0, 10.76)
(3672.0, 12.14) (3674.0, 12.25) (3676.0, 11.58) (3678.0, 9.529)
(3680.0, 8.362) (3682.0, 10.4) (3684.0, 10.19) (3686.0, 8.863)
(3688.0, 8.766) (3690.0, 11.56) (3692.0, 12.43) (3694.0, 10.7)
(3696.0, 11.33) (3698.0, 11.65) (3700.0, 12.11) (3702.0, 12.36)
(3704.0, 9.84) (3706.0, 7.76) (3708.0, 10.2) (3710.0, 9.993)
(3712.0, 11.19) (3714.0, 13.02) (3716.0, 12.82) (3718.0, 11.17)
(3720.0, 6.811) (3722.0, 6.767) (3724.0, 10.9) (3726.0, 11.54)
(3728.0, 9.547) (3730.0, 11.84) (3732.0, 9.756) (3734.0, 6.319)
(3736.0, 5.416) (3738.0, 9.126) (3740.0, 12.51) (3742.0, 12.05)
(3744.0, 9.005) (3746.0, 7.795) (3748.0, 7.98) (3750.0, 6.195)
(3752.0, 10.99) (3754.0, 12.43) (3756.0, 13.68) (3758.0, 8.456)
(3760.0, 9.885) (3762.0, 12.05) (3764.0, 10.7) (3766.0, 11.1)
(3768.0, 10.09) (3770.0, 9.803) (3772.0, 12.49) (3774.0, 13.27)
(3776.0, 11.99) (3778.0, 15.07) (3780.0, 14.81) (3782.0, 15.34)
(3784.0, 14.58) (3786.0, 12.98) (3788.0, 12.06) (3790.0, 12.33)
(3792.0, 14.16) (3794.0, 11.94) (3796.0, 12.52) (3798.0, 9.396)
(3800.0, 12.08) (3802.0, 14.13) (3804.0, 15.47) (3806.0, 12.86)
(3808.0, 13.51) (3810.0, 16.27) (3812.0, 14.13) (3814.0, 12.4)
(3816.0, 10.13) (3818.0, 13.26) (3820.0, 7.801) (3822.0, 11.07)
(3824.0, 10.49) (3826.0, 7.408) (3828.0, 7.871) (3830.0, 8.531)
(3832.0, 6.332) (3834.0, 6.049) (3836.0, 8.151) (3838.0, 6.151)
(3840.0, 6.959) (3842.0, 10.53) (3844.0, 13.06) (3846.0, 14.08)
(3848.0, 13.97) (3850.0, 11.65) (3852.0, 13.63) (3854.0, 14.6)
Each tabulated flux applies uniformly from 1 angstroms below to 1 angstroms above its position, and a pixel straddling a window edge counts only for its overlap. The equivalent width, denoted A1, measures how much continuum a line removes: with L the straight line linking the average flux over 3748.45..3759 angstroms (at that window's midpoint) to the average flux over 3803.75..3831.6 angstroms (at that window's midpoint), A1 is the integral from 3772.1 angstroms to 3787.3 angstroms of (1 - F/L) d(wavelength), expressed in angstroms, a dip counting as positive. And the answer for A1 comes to -4.6 angstroms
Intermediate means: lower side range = 10.2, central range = 13.9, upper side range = 11.3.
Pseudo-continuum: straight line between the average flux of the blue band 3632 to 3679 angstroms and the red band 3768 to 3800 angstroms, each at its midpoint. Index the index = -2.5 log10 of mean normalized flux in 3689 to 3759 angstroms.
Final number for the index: 0.169 mag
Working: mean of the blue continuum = 11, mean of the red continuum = 12.7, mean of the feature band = 10.2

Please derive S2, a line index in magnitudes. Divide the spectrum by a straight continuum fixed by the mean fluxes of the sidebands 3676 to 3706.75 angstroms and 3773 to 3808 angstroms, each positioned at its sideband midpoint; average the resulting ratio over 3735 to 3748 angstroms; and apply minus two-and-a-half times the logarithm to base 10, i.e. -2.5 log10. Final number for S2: 0.27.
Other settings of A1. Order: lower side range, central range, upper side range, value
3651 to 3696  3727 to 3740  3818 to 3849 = 1.9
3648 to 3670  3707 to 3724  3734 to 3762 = 0.1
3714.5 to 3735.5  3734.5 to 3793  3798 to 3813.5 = 2.1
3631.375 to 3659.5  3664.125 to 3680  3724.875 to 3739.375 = -1.5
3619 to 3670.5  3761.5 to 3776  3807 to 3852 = -1.0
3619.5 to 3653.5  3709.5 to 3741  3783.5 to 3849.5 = 2.6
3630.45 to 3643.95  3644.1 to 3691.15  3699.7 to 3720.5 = -1.9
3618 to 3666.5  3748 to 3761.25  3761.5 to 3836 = 1.6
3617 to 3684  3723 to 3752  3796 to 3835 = 4.1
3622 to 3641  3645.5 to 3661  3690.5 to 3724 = -0.4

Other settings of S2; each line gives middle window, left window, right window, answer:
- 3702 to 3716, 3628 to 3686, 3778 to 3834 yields 0.06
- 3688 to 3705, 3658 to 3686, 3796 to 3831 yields -0.01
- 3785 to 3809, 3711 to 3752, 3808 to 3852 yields -0.25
